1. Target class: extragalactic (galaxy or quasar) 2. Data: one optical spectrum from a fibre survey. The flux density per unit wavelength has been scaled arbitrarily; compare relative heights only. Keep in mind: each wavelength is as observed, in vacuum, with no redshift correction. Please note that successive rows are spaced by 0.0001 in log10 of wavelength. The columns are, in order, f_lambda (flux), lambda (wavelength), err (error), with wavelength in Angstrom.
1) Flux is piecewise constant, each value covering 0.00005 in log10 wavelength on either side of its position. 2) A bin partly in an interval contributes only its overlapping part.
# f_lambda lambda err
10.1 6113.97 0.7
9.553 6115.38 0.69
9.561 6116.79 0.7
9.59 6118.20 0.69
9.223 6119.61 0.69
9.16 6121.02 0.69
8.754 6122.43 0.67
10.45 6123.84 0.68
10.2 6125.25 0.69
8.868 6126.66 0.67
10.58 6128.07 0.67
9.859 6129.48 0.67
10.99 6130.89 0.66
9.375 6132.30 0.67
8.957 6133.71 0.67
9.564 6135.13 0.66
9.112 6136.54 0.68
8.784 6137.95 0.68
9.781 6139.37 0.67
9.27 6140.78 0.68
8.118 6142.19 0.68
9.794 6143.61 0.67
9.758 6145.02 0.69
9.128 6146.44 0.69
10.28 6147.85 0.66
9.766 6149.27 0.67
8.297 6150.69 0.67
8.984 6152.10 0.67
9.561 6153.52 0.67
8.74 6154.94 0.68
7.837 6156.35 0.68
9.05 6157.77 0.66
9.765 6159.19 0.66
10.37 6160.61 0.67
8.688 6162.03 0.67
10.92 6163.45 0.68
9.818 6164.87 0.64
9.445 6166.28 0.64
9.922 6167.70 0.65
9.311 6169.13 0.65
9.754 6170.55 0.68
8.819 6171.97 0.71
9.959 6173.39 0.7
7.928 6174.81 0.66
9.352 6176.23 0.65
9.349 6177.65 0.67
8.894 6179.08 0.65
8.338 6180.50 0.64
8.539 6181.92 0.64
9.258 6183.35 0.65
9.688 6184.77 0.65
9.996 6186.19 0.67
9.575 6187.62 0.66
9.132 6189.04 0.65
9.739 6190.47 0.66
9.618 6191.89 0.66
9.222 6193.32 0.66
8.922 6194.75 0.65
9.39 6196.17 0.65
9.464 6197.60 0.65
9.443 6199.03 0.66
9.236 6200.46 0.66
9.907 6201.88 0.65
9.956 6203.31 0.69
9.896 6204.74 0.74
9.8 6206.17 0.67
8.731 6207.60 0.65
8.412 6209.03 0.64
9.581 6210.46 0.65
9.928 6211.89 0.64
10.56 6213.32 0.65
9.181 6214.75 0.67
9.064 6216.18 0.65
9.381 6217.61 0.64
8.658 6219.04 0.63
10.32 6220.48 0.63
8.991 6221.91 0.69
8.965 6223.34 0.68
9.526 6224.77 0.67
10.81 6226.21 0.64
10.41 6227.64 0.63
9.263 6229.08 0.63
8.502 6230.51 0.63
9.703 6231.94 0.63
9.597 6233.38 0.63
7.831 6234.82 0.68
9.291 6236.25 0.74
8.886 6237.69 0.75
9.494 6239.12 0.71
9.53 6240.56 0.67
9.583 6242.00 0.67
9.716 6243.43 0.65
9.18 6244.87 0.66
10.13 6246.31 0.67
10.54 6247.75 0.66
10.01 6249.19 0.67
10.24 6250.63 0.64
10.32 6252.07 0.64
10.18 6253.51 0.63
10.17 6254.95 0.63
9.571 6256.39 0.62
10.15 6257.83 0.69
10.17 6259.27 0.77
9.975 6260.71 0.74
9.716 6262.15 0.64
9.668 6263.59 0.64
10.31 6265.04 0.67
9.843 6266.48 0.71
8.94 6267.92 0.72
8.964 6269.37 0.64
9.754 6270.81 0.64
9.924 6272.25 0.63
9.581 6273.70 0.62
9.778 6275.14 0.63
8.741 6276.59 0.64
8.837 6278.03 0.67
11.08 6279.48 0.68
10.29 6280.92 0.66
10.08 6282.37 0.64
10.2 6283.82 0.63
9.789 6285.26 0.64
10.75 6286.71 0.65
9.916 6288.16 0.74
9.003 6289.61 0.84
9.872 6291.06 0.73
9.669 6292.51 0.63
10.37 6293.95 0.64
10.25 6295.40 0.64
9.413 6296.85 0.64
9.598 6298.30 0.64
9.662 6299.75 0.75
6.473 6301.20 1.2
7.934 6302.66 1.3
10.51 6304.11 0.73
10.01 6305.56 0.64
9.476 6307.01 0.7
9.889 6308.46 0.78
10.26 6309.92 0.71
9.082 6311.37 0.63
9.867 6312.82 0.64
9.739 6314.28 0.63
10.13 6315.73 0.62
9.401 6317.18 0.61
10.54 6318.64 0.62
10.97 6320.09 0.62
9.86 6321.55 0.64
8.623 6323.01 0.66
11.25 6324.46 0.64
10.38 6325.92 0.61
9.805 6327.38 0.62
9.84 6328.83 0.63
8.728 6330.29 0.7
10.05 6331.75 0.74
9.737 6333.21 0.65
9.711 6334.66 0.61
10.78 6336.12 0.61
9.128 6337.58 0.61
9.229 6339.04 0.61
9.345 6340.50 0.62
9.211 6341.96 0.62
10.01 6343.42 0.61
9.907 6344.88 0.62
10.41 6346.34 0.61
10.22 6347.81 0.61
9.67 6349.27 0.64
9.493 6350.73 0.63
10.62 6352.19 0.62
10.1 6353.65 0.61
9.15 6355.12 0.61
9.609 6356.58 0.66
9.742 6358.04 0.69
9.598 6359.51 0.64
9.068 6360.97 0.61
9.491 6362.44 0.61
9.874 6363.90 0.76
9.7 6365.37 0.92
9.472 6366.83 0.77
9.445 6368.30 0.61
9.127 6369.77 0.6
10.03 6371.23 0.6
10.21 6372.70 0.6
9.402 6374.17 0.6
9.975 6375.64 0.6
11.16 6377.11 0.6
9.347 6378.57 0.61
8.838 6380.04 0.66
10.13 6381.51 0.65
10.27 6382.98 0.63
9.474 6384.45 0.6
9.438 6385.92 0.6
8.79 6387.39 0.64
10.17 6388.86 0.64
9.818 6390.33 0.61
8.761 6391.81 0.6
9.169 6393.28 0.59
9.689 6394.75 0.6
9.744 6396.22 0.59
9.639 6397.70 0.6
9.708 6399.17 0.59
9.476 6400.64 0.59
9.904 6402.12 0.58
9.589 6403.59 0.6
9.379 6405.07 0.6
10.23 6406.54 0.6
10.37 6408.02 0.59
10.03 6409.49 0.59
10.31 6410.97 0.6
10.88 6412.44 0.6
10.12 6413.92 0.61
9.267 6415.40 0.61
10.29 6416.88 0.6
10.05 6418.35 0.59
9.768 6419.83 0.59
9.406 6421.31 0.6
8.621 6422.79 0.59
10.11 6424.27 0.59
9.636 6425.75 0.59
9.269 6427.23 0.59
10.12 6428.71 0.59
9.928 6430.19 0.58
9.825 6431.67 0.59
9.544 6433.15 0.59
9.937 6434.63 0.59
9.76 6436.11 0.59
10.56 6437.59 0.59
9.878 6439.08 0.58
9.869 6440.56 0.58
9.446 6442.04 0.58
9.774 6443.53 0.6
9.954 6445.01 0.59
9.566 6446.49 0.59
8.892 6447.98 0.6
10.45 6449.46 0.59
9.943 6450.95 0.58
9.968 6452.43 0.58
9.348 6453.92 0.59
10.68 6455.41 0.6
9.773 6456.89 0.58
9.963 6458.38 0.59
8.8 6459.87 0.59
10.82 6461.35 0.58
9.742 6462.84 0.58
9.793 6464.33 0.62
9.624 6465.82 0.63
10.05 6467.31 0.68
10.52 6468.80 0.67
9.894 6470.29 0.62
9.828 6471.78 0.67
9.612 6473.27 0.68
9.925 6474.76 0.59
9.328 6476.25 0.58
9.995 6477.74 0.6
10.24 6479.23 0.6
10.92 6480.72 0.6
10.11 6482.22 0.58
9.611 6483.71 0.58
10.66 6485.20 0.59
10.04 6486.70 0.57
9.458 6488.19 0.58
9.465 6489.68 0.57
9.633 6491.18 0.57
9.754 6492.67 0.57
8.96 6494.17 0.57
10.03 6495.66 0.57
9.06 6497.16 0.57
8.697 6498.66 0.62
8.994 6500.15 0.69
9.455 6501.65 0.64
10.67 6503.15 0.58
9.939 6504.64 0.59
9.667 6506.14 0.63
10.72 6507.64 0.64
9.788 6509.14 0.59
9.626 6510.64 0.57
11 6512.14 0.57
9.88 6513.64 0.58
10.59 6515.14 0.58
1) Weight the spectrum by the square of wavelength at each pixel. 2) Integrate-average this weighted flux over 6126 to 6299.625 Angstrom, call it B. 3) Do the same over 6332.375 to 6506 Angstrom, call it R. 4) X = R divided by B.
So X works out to 1.09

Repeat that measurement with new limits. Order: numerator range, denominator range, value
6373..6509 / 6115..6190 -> 1.14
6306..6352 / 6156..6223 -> 1.10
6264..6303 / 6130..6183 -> 1.08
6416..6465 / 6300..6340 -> 1.05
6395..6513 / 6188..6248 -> 1.12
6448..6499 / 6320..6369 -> 1.05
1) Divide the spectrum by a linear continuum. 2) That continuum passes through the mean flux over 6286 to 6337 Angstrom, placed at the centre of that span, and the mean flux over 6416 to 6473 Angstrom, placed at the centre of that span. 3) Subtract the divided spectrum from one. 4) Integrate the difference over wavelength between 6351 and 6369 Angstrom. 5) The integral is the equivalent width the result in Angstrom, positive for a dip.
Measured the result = 0.2 Angstrom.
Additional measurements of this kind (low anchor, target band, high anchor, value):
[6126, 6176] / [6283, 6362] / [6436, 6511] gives -0.9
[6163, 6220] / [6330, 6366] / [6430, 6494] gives -0.2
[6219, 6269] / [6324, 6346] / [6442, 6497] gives -0.1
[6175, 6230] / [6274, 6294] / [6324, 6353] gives -0.4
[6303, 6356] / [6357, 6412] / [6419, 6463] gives 0.7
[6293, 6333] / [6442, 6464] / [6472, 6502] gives -0.3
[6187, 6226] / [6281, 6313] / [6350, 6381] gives -0.2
